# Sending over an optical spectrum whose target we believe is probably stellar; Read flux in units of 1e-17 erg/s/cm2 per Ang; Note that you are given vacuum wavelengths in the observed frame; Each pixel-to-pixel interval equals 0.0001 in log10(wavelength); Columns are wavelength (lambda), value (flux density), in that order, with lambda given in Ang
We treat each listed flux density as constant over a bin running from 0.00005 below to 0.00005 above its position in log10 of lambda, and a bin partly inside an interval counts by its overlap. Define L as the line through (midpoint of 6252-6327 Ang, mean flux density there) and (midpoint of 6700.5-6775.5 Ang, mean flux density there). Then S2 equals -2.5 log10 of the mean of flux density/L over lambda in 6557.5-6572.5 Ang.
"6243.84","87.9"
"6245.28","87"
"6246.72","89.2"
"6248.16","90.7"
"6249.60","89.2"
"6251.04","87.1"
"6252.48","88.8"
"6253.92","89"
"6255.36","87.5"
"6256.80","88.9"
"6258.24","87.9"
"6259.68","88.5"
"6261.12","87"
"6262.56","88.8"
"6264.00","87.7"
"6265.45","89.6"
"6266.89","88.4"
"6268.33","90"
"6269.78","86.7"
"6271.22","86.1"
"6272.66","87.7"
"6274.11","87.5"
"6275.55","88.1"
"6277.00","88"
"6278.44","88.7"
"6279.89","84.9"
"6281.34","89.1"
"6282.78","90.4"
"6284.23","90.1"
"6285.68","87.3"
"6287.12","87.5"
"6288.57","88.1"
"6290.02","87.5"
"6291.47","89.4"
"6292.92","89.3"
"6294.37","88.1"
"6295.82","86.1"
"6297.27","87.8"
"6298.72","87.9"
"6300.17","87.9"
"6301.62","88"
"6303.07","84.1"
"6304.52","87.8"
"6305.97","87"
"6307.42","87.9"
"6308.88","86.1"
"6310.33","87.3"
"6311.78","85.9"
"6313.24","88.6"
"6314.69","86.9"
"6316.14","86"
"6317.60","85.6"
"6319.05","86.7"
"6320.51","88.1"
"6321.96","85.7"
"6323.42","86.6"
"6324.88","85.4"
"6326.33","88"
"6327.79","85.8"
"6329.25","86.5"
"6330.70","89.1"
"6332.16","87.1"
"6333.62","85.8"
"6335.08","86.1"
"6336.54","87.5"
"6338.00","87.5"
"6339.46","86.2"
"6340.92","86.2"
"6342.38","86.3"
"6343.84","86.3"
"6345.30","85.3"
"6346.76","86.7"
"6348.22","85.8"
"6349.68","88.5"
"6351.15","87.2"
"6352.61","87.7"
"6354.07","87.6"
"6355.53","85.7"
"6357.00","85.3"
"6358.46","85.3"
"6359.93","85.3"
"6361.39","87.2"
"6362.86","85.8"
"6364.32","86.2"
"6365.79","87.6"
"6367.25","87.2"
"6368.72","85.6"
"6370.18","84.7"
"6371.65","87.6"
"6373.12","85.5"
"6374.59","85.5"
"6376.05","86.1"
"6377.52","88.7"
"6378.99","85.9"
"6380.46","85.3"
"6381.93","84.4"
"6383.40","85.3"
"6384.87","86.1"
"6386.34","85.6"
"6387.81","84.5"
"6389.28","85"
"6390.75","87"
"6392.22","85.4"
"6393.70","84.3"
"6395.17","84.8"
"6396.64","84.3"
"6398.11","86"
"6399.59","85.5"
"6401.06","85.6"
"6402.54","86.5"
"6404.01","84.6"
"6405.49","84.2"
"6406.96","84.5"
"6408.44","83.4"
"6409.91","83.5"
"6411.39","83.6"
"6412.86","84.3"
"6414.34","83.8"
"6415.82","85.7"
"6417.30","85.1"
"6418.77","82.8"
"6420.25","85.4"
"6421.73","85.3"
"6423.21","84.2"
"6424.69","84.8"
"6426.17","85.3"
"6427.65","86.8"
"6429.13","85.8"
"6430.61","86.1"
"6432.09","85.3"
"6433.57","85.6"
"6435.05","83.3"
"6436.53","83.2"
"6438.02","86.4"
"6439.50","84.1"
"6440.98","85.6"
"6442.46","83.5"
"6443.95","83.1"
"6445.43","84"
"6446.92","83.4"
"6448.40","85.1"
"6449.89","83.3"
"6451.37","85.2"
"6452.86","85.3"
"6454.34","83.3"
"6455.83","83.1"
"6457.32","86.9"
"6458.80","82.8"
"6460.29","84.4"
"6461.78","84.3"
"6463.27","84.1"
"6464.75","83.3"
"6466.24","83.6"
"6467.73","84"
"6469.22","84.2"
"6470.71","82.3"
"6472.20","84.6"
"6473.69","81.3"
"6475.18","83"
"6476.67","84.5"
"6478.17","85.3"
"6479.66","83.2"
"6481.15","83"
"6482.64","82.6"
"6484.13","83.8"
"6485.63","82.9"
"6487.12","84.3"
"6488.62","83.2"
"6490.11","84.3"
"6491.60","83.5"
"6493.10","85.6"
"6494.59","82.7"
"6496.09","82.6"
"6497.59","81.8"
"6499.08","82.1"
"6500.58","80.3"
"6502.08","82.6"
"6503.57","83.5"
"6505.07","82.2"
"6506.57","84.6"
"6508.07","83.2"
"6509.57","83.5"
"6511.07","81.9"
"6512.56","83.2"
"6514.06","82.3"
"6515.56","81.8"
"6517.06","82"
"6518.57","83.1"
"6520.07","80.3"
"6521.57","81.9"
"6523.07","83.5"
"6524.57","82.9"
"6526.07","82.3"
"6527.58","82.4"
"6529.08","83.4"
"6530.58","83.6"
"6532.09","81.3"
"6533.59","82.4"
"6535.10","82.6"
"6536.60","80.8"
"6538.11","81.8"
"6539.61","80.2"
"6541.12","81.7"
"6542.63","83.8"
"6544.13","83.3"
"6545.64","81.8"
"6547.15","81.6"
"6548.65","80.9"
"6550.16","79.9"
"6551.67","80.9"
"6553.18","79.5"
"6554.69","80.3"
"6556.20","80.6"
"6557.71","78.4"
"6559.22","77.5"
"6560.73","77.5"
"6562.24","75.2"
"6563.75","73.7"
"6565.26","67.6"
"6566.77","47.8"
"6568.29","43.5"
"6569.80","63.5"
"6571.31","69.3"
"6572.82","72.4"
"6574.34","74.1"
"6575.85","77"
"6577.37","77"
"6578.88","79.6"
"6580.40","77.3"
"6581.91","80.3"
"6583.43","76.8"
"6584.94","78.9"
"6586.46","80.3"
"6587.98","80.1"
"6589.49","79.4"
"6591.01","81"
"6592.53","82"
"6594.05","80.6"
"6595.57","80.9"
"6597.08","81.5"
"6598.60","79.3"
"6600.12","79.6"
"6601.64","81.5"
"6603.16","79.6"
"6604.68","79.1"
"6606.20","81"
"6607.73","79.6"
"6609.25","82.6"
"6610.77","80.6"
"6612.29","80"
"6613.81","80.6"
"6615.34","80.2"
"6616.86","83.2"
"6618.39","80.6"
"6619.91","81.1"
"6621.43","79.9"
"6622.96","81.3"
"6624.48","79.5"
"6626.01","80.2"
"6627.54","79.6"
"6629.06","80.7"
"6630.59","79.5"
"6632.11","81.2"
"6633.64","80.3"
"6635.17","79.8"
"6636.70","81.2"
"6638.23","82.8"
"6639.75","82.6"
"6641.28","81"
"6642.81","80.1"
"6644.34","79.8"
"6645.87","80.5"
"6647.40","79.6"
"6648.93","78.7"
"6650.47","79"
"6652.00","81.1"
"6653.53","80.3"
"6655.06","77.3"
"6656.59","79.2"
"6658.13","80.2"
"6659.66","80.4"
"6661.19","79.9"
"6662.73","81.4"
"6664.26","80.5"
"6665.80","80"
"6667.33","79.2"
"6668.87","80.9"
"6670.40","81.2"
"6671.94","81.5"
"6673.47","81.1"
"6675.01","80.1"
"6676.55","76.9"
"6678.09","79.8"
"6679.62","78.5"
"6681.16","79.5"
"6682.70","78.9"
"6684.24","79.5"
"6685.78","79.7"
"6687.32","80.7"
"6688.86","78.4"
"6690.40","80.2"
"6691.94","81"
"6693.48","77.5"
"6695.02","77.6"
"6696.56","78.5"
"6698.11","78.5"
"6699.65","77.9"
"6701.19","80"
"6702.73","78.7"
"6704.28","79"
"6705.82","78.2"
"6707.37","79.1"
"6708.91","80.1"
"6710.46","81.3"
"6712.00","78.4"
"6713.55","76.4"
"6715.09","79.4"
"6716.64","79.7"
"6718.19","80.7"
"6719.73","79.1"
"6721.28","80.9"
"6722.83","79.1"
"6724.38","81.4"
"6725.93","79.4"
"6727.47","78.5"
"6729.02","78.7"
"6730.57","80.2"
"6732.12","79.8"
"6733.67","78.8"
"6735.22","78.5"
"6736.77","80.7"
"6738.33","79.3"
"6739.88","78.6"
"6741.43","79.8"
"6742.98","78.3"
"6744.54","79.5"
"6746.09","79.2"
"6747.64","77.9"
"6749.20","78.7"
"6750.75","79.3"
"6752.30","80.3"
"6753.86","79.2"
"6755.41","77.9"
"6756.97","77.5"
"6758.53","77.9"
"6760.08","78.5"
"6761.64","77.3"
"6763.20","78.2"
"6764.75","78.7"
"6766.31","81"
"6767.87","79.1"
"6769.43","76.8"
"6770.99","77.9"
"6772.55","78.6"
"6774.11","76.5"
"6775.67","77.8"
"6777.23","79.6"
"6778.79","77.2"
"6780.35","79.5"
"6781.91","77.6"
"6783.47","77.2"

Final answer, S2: 0.22 mag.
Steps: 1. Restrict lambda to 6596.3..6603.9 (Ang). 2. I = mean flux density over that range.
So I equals 80.4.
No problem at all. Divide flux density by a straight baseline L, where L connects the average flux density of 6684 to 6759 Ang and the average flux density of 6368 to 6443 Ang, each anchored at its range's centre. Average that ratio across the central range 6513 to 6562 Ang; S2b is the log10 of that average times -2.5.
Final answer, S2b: 0.02 mag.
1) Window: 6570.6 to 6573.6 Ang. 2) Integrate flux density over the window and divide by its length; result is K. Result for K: 70.8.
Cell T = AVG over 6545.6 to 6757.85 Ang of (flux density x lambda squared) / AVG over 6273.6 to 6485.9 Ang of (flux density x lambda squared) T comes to 1.00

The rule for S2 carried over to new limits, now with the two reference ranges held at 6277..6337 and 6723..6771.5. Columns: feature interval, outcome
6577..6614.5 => 0.02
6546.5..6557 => 0.03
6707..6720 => 0.00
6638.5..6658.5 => 0.01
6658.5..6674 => 0.00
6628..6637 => 0.01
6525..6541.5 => 0.01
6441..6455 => 0.01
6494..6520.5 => 0.01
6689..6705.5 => 0.01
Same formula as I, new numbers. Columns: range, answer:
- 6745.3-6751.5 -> 78.8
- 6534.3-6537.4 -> 81.6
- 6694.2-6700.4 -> 78.1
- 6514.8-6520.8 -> 81.7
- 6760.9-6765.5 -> 78.1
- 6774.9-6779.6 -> 78.2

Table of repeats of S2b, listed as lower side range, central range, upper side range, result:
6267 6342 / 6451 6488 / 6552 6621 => -0.03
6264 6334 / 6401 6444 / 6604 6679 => 0.00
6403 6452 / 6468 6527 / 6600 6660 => 0.00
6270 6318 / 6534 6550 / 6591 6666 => 0.01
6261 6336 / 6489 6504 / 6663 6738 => 0.01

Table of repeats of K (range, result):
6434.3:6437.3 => 83.2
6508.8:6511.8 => 82.6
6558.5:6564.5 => 76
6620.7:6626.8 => 80.1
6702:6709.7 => 78.9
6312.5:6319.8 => 86.7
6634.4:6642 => 81.5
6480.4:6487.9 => 83.3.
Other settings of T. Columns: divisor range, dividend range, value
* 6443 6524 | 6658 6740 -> 1.02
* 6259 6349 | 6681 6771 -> 1.03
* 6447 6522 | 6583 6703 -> 1.01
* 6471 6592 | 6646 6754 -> 1.05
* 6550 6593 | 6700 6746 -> 1.11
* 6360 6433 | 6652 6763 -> 1.02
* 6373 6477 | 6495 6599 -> 0.97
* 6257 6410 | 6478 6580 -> 0.98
